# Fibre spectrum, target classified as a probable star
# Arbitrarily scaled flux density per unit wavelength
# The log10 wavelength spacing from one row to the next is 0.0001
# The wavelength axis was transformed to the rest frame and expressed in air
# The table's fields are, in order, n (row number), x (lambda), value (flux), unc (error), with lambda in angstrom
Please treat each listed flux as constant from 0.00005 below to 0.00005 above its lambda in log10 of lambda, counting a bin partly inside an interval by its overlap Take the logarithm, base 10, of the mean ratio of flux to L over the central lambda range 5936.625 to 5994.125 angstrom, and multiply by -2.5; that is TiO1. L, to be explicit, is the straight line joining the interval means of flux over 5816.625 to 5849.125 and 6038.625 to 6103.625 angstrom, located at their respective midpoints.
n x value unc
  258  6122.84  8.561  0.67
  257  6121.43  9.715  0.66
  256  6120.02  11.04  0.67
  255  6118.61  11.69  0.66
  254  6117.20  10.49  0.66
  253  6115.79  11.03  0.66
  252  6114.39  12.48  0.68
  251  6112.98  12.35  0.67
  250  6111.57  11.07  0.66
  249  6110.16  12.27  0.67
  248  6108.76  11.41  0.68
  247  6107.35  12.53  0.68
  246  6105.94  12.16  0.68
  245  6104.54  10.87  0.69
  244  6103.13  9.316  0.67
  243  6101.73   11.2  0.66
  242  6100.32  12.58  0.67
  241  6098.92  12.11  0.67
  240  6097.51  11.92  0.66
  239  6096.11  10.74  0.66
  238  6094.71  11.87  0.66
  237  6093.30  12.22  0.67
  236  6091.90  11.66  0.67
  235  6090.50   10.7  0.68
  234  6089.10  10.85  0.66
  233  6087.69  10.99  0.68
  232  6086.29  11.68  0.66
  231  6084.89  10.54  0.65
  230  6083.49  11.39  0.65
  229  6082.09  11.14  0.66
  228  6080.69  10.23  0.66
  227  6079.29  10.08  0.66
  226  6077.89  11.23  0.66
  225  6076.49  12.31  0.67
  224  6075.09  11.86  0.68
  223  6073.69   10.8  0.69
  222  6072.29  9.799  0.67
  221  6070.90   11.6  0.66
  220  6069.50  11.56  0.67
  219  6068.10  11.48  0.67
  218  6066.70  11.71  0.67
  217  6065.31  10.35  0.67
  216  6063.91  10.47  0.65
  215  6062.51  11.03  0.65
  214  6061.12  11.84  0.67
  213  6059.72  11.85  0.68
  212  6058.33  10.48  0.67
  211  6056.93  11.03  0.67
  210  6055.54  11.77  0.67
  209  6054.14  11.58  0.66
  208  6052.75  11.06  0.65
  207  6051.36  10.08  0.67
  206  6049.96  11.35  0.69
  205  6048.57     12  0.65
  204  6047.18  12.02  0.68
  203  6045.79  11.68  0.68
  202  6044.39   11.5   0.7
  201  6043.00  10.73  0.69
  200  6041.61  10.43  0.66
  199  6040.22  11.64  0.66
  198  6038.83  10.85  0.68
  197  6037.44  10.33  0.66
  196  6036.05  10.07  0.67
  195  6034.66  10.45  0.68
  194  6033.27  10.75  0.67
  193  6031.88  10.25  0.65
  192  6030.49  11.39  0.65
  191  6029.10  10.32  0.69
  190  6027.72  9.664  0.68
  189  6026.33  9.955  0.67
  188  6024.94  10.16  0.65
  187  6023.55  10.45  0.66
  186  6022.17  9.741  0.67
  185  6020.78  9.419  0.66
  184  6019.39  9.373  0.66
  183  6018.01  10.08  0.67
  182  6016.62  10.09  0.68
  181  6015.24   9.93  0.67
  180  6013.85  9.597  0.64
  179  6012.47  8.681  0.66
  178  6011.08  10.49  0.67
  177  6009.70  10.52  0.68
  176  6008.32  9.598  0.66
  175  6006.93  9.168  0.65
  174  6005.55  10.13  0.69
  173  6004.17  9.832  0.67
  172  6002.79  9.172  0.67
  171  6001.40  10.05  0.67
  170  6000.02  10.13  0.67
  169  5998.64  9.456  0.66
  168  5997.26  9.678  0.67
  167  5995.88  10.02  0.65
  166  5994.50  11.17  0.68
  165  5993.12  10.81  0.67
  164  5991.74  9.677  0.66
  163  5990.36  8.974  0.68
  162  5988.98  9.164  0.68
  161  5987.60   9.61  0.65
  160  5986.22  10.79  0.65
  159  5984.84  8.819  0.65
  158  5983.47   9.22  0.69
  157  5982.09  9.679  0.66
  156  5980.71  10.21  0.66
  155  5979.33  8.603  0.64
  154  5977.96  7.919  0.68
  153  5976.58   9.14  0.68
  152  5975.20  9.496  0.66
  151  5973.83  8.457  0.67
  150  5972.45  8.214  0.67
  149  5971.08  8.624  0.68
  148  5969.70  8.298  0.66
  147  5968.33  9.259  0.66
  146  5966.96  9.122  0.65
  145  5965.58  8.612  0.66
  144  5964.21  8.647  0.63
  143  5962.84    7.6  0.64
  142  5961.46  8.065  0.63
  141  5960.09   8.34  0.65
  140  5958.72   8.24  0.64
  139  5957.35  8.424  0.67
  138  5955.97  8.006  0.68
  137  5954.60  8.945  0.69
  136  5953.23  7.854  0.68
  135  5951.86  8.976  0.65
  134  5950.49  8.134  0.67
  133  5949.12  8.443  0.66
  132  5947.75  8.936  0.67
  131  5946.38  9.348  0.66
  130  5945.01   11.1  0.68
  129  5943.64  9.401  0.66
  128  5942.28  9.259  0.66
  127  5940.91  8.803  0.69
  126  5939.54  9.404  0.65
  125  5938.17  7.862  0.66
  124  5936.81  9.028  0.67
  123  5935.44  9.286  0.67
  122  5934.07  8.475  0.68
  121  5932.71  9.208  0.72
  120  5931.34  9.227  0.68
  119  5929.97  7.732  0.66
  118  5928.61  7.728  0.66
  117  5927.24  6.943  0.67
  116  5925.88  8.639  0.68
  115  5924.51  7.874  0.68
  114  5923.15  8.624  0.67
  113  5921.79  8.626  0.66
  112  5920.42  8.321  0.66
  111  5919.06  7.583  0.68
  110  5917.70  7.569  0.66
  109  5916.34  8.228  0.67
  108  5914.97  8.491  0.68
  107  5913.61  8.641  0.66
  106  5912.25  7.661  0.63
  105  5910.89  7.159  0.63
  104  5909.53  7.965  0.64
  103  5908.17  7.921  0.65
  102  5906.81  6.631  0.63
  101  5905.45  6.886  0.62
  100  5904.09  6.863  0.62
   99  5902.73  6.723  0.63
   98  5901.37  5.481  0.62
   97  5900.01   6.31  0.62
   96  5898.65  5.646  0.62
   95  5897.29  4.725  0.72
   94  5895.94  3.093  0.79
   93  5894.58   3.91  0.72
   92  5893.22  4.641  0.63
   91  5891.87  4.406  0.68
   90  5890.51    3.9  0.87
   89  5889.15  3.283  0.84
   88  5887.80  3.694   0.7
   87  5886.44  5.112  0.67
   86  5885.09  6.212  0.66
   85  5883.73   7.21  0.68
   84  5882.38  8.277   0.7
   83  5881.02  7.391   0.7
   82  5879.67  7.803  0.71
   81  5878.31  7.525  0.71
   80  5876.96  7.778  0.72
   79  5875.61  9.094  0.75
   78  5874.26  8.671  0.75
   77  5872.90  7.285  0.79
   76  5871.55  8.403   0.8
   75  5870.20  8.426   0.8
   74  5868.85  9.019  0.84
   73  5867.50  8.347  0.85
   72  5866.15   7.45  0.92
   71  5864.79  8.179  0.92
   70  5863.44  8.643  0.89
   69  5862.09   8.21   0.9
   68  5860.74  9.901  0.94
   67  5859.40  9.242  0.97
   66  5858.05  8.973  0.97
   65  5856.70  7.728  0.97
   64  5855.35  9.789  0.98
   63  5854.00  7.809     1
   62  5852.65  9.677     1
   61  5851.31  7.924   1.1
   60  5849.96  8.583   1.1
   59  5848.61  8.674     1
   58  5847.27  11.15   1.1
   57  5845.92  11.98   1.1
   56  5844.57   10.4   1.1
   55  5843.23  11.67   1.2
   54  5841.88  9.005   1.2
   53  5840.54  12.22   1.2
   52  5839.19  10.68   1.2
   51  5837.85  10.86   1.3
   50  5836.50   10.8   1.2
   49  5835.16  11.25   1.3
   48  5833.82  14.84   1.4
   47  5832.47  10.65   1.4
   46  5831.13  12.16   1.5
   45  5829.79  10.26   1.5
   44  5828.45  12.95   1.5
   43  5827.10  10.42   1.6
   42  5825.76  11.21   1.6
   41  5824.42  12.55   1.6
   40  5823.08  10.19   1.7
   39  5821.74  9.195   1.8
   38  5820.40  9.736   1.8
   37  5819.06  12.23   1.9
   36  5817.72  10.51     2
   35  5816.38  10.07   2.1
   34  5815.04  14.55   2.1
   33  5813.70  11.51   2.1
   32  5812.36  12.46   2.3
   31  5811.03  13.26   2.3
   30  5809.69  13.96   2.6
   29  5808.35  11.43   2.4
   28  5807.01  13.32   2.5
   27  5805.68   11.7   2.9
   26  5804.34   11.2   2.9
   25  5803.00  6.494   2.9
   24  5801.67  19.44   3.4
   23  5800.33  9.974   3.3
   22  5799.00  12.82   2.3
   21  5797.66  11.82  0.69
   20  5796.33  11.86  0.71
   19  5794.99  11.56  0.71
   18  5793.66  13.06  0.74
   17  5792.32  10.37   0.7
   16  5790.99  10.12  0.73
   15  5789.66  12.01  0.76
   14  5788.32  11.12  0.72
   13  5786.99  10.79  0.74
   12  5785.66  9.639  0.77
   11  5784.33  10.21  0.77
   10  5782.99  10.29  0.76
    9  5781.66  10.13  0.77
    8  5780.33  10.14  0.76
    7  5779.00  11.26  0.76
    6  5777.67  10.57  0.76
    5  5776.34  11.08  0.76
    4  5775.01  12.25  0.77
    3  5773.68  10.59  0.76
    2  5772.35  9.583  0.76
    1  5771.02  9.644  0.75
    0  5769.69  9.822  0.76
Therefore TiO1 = 0.239 mag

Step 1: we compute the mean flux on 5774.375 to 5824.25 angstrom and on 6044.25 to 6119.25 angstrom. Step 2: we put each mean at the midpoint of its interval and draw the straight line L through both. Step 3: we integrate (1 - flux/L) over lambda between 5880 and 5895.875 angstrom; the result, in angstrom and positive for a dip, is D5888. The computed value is 8.57 angstrom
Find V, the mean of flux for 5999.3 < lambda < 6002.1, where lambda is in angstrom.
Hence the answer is 10.1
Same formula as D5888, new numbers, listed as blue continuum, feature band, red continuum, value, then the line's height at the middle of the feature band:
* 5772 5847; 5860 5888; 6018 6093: 8.55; 11.2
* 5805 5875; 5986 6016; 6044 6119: 3.22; 11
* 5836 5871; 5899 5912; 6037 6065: 3.96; 9.89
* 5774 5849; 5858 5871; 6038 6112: 3.12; 11.3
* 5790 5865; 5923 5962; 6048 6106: 8.57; 11.1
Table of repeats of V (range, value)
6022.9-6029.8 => 10.1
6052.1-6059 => 11.2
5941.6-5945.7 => 9.94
